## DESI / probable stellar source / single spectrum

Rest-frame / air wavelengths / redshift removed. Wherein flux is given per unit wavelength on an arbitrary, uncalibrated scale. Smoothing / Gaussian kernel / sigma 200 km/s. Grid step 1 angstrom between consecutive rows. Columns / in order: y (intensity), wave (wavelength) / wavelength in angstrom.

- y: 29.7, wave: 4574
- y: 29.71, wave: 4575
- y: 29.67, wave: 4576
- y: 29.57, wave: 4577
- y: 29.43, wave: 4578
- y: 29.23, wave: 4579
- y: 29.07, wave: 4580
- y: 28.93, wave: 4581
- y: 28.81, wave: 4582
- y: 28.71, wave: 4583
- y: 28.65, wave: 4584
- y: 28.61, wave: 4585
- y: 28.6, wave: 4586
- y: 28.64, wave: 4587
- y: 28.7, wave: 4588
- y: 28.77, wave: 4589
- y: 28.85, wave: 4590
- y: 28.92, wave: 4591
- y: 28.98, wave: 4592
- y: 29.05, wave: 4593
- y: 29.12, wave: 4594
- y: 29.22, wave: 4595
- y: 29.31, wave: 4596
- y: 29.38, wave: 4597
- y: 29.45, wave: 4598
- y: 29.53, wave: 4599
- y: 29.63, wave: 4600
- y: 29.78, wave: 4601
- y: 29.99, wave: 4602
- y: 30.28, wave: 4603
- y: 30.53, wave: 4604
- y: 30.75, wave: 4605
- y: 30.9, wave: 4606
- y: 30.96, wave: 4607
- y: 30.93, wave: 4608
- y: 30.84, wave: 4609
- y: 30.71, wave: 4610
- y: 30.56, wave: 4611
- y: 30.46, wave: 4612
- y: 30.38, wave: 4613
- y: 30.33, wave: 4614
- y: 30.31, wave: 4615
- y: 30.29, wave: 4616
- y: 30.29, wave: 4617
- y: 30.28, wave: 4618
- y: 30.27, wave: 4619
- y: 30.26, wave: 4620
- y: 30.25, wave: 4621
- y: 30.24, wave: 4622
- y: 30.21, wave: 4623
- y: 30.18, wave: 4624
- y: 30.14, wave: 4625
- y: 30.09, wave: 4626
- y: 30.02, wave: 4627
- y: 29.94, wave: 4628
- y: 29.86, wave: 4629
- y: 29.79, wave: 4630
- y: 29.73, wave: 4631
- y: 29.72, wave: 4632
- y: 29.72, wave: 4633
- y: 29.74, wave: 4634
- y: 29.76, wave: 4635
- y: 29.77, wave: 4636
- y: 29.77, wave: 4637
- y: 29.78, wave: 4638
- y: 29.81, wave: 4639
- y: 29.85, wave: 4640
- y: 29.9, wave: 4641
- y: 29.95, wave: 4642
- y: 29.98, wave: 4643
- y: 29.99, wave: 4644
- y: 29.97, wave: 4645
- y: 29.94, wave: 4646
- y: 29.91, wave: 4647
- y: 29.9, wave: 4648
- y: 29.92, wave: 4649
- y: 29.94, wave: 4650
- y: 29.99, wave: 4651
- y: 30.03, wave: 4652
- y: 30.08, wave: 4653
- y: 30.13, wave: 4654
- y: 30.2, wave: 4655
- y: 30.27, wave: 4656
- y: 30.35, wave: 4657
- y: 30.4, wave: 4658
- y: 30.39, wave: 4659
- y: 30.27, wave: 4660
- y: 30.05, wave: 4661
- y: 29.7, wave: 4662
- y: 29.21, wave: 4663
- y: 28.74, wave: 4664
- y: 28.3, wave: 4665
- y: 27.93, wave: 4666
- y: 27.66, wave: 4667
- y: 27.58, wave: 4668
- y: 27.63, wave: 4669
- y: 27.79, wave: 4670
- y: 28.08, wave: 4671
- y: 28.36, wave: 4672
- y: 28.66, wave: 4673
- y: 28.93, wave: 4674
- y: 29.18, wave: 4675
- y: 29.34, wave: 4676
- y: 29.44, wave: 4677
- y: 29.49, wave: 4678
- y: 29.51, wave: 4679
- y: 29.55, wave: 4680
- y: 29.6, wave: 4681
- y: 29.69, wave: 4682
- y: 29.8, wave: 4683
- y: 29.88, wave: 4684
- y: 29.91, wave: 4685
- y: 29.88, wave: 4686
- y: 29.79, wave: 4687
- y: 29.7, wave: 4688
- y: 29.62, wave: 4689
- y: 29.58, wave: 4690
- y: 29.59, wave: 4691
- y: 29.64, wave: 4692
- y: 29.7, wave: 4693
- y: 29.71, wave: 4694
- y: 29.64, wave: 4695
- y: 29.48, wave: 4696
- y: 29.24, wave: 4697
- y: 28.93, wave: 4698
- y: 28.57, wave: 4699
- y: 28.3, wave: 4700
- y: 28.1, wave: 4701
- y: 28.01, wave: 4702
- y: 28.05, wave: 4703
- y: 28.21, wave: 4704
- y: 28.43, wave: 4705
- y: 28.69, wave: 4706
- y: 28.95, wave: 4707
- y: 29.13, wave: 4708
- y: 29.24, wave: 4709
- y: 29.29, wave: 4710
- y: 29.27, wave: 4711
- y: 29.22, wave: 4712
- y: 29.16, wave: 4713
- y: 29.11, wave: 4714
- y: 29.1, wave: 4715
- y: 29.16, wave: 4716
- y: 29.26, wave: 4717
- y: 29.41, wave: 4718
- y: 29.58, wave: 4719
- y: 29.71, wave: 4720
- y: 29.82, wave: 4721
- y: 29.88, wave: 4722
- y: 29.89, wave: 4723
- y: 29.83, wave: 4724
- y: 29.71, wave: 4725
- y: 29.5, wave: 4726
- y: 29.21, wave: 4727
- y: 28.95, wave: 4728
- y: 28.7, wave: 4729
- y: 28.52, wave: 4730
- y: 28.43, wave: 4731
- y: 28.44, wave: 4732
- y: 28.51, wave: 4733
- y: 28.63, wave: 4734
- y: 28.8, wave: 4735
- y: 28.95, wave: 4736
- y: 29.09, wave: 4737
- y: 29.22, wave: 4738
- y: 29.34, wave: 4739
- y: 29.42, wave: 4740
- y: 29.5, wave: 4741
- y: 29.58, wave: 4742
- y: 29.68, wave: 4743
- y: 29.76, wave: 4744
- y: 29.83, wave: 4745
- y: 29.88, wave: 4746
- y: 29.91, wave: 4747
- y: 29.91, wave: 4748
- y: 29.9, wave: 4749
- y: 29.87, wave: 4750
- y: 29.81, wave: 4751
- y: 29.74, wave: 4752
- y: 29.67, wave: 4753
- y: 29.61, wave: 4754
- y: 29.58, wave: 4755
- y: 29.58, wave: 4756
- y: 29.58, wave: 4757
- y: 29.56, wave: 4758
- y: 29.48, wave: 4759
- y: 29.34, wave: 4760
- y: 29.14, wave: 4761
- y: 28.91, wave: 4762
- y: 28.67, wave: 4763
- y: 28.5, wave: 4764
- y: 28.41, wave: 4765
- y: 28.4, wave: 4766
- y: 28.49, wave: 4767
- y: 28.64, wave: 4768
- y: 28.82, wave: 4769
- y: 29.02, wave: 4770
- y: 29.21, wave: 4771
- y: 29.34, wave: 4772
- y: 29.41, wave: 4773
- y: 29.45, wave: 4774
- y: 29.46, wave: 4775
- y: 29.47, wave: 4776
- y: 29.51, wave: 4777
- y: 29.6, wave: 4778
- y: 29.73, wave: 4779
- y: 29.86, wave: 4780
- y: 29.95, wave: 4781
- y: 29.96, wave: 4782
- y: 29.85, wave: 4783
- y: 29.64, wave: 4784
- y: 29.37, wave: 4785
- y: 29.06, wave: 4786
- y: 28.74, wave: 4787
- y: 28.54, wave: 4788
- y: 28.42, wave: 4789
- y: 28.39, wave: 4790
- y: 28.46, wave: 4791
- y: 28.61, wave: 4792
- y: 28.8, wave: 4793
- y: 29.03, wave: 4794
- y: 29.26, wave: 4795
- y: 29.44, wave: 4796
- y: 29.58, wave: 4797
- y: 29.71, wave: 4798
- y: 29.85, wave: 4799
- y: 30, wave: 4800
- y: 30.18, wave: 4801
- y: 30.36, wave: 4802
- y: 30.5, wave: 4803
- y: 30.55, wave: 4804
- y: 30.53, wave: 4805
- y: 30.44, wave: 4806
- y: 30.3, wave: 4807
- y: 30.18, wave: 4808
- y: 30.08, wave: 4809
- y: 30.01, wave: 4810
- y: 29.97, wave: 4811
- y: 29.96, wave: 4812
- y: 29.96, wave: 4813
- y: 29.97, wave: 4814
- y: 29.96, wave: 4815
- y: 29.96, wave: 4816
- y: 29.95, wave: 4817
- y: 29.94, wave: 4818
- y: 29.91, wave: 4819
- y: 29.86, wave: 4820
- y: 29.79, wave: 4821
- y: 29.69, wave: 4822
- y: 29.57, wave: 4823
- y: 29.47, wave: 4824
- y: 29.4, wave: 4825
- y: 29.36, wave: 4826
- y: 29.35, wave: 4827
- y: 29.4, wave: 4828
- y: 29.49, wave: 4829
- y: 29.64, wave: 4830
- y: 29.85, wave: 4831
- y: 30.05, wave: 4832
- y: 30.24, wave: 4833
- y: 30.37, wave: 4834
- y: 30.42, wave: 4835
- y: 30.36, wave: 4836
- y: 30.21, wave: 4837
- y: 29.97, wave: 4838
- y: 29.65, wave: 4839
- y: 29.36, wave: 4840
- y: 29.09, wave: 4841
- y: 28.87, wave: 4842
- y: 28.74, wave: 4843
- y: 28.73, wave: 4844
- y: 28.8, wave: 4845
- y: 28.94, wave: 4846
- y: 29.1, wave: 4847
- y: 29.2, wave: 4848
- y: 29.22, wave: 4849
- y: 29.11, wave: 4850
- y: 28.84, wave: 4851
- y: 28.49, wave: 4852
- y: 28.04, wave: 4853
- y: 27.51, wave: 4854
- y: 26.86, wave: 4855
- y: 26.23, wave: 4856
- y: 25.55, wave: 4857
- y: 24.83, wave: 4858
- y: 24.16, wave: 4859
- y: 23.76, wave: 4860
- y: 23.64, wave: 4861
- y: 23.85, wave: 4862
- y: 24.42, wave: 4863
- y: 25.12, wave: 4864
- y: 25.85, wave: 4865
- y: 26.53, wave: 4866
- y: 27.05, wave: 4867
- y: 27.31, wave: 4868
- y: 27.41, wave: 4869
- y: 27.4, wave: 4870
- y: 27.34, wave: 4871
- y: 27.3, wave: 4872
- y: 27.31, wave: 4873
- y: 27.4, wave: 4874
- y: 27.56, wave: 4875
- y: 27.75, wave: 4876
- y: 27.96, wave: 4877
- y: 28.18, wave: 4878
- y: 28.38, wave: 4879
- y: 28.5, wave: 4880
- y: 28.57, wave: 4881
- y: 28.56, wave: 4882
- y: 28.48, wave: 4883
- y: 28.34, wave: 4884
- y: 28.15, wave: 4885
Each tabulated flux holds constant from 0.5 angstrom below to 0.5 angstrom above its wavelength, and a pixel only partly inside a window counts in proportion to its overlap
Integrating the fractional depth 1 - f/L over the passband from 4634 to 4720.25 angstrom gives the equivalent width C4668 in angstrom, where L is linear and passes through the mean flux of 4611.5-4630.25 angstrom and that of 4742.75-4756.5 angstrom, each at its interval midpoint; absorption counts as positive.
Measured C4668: 1.9 angstrom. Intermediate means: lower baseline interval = 30.2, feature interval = 29.4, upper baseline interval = 29.8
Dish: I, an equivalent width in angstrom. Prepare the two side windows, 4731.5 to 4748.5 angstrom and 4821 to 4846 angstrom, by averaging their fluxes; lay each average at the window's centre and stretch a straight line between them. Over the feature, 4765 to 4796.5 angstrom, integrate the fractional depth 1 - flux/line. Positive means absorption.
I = 0.3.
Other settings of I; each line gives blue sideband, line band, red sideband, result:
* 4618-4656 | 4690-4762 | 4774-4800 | 0.8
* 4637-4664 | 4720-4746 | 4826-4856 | 0.3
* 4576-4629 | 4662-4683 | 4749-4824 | 0.6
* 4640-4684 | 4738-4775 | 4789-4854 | 0.2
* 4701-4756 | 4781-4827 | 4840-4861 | -2.3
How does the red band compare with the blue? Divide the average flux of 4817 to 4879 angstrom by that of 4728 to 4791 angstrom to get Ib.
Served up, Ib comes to 1.0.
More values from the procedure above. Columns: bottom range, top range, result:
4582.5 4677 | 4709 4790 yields 0.99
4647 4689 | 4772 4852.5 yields 1.01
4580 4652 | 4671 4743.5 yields 0.98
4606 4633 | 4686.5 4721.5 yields 0.96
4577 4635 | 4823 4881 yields 0.94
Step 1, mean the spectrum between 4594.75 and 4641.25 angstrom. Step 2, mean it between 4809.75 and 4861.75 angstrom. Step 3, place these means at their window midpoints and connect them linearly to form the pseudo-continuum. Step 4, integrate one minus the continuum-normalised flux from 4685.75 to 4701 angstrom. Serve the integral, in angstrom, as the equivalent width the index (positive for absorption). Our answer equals 0.2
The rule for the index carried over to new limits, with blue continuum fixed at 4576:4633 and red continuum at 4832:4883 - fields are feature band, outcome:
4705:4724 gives -0.3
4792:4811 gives -1.1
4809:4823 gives -0.9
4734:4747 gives -0.3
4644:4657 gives -0.3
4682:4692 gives -0.2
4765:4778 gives -0.3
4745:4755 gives -0.4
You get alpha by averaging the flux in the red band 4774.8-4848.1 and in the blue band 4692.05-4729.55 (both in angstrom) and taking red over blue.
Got 1.0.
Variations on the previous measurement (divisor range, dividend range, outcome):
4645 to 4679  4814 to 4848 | 1.01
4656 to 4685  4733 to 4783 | 1.01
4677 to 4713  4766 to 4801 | 1.00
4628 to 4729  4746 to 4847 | 1.00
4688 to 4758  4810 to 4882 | 0.97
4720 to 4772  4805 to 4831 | 1.02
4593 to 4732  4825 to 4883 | 0.95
